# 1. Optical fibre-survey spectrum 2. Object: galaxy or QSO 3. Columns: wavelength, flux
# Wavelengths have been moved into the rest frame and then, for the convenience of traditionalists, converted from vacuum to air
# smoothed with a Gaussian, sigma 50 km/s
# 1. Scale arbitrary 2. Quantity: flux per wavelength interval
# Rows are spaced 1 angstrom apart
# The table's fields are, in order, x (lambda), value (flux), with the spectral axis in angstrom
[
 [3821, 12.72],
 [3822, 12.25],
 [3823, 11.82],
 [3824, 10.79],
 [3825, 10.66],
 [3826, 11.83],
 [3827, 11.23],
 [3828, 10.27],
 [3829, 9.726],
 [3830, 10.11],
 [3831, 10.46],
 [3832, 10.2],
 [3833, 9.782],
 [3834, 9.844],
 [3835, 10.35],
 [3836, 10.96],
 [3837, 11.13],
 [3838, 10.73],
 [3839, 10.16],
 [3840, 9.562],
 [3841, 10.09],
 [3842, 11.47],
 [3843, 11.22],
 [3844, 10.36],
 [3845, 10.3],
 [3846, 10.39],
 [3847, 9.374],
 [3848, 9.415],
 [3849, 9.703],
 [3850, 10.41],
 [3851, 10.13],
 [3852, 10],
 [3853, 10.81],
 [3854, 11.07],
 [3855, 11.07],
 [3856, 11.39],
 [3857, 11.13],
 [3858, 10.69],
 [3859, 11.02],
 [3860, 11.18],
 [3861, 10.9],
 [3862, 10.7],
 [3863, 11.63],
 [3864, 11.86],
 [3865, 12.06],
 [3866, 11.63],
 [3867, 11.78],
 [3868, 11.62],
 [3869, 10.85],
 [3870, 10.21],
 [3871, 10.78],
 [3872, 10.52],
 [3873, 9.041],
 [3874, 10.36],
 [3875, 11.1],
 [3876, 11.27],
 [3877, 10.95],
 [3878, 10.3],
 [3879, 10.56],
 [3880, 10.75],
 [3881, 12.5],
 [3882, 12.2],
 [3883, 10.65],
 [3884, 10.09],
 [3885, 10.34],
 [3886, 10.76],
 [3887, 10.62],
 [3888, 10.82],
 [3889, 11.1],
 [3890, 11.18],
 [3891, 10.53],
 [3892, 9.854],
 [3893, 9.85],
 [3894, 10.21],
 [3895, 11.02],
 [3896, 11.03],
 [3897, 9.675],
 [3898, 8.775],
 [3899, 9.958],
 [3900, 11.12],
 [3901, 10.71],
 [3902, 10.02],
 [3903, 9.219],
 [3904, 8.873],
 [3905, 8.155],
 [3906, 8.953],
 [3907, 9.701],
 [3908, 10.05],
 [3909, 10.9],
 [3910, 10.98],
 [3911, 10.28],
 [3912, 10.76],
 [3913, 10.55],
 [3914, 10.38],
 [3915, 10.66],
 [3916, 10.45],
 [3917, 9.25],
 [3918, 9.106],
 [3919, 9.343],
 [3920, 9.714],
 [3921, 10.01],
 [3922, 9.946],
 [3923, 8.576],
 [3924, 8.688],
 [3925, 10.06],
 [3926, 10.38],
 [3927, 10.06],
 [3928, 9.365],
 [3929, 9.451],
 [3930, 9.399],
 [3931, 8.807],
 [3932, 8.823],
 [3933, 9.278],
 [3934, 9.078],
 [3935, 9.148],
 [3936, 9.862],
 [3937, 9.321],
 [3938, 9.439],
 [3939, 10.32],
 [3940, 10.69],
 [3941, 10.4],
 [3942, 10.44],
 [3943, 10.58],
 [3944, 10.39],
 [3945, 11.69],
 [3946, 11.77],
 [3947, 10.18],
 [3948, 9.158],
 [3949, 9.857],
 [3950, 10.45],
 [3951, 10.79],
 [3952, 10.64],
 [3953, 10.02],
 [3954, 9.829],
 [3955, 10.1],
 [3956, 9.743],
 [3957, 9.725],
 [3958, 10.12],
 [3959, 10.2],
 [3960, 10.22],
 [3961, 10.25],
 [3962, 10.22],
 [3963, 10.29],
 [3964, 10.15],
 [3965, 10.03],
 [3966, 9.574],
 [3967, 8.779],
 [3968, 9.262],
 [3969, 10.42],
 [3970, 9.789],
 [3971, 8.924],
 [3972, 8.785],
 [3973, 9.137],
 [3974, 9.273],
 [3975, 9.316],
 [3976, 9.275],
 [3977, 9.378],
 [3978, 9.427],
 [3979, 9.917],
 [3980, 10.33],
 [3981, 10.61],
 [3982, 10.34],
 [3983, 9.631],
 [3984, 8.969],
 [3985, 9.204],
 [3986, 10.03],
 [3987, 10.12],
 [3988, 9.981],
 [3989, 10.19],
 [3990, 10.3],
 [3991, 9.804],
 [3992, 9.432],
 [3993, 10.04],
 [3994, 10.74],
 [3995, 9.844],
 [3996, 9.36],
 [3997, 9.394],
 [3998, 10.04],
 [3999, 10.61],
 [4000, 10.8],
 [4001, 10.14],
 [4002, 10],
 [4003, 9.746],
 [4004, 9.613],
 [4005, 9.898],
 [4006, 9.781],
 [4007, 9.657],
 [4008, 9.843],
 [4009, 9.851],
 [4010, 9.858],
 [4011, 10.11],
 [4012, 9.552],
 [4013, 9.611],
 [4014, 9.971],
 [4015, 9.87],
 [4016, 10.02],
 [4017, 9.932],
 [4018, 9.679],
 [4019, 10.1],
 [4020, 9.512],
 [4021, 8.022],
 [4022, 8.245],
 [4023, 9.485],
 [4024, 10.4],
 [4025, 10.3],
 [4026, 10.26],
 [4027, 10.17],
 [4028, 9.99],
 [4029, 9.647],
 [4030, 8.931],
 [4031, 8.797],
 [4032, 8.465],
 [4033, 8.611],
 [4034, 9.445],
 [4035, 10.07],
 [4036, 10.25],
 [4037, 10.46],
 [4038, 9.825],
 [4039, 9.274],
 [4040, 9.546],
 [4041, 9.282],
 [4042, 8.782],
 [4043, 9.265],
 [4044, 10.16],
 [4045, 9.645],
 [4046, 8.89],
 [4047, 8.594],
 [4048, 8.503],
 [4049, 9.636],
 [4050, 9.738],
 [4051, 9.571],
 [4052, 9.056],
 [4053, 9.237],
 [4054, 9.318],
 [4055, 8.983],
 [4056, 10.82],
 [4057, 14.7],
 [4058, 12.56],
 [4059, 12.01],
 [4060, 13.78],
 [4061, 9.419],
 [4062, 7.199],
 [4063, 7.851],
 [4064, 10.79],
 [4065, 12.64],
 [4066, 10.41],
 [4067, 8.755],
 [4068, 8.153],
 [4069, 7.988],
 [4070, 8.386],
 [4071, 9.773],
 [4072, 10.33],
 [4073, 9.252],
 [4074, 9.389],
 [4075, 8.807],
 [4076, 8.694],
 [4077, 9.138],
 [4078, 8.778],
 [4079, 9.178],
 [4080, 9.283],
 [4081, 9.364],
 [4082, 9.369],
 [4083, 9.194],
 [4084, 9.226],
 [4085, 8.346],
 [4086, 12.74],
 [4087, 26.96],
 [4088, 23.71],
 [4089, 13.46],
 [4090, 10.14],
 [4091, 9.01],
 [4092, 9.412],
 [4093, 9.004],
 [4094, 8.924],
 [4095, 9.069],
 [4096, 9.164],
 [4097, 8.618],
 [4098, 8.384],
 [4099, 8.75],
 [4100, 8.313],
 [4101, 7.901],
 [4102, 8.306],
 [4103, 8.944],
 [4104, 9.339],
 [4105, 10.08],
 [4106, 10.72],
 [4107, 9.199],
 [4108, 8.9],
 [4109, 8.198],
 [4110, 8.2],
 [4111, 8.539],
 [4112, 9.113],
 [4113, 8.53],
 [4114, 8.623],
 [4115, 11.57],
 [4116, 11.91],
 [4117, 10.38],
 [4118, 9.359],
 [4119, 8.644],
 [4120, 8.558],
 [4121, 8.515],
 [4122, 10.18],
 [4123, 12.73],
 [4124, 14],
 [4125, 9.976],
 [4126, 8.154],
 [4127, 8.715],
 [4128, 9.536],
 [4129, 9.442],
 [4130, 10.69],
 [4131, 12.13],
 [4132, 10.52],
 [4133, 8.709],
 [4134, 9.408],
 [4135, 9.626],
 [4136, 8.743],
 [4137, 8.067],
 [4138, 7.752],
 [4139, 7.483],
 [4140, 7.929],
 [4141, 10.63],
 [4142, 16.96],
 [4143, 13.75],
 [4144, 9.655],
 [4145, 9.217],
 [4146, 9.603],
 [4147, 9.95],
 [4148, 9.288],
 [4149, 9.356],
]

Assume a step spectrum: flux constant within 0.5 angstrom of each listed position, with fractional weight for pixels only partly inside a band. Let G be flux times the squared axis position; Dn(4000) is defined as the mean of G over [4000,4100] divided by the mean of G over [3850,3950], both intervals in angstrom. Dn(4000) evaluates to 1.04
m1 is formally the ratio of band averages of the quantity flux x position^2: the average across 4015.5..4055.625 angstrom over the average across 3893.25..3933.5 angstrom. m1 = 1.0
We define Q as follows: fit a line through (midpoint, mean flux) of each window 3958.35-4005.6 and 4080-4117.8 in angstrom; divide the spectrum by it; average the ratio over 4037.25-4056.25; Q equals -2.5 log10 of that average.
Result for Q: 0.08 mag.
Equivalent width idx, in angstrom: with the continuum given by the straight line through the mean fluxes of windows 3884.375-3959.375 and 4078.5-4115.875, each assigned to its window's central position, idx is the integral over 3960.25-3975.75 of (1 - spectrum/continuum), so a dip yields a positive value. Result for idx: 0.7 angstrom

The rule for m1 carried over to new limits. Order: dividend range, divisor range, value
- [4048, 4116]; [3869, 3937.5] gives 1.08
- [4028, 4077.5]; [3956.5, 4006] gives 1.02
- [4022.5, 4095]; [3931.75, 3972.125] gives 1.07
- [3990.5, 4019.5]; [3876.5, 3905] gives 1.00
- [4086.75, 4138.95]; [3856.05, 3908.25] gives 1.06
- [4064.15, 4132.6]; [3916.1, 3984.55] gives 1.10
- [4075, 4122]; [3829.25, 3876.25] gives 1.06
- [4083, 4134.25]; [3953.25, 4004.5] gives 1.11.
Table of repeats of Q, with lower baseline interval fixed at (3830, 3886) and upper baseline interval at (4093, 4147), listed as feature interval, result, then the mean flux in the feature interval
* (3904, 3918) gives 0.05 mag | 10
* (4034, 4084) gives 0.02 mag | 9.67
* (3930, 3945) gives 0.06 mag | 9.81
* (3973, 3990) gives 0.05 mag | 9.75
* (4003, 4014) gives 0.03 mag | 9.78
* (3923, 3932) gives 0.11 mag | 9.43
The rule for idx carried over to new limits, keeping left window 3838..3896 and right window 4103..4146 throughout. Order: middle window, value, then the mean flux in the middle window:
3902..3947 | 2.9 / 9.85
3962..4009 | 2.3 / 9.79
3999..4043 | 2.2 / 9.68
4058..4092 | -2.3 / 10.7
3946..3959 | 0.4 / 10.1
